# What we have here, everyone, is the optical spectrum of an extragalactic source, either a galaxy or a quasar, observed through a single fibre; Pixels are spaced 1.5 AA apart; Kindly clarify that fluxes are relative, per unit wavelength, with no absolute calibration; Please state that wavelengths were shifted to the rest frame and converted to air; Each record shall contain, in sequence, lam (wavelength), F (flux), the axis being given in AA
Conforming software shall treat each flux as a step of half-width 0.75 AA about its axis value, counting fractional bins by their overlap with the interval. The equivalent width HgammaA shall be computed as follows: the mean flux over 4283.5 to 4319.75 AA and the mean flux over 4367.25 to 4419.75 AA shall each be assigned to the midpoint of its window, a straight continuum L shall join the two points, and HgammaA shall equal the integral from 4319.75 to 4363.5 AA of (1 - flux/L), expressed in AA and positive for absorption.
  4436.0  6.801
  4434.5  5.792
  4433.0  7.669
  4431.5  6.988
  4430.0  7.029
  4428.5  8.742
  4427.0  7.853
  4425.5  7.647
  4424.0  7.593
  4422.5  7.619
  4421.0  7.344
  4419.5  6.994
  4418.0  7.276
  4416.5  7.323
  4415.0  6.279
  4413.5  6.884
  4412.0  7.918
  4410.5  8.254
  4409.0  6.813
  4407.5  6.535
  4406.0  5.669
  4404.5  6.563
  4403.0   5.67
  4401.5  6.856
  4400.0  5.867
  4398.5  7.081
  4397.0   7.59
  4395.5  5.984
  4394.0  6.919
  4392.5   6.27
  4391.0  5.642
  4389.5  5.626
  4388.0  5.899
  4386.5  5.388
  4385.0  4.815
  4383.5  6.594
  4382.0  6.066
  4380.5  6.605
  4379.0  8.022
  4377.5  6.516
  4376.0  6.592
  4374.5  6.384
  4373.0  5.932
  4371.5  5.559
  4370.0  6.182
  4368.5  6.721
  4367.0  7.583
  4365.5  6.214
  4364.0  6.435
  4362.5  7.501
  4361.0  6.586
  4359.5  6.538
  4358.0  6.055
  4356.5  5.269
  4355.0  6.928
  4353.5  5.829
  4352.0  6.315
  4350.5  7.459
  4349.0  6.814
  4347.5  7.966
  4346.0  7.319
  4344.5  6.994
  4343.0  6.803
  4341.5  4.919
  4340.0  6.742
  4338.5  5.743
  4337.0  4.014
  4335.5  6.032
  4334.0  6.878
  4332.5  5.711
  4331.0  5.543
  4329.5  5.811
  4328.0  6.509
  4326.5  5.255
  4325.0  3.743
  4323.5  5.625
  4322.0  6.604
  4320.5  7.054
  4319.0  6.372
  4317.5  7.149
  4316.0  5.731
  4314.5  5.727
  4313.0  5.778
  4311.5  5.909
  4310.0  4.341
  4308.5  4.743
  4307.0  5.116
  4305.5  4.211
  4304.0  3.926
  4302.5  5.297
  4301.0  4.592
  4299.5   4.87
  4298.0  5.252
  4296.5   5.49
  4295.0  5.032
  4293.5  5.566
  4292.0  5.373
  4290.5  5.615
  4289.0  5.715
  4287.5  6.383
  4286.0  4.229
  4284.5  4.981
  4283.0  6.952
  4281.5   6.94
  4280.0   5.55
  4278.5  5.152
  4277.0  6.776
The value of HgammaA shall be -2.9 AA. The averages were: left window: 5.32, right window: 6.5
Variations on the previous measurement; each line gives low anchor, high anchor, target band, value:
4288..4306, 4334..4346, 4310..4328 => -0.9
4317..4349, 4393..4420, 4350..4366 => -0.2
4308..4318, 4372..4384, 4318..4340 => 0.1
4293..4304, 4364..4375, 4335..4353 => -1.6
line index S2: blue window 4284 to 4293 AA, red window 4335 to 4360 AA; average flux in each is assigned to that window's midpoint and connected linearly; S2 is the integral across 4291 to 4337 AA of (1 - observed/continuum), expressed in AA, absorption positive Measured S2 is 2.6 AA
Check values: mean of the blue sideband 5.4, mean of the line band 5.48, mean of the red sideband 6.34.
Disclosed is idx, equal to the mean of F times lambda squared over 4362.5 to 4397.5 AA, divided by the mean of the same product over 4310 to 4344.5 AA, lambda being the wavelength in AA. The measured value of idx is 1.10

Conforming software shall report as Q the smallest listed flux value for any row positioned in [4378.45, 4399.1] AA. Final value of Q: 4.815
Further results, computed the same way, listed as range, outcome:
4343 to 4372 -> 5.269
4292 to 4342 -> 3.743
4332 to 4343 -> 4.014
